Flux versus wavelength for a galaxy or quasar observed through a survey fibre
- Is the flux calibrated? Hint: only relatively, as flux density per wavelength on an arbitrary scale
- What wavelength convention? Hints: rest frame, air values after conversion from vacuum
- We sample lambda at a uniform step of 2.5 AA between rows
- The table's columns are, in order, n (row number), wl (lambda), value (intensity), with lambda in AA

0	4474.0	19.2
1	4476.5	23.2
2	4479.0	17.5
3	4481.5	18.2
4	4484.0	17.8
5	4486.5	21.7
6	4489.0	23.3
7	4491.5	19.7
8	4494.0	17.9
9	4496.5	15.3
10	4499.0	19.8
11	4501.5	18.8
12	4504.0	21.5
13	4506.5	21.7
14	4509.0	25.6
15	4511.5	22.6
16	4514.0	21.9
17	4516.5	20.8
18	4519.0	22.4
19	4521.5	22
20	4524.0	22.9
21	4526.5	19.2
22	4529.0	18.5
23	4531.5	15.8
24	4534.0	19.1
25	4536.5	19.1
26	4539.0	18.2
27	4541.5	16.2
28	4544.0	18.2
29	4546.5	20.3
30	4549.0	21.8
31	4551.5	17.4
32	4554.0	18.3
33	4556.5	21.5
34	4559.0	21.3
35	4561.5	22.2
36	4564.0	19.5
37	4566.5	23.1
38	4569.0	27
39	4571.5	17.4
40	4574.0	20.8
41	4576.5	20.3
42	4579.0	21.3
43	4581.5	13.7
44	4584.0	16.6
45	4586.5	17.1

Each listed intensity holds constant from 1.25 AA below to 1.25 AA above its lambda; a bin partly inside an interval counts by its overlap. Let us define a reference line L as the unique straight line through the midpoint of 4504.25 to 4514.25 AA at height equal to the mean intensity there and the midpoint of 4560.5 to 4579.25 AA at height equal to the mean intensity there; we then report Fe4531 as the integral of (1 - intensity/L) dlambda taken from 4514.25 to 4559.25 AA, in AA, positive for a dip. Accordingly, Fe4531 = 5.3 AA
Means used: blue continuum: 22.9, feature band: 19.6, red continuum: 21.4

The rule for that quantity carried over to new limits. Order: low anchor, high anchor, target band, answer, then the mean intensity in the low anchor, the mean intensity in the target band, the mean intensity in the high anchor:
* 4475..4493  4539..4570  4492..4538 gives 0.04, 20.2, 20.3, 20.4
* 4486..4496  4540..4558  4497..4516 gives -1.46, 20.2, 21.4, 19.1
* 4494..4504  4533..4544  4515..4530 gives -2.29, 18.4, 21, 18.1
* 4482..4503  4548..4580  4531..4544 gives 1.58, 19.3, 17.8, 20.9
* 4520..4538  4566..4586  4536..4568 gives -0.29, 19.5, 19.8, 19.8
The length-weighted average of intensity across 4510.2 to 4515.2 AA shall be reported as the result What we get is 22.3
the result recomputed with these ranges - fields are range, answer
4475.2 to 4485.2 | 19.2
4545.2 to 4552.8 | 19.8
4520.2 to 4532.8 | 19.7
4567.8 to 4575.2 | 21.7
